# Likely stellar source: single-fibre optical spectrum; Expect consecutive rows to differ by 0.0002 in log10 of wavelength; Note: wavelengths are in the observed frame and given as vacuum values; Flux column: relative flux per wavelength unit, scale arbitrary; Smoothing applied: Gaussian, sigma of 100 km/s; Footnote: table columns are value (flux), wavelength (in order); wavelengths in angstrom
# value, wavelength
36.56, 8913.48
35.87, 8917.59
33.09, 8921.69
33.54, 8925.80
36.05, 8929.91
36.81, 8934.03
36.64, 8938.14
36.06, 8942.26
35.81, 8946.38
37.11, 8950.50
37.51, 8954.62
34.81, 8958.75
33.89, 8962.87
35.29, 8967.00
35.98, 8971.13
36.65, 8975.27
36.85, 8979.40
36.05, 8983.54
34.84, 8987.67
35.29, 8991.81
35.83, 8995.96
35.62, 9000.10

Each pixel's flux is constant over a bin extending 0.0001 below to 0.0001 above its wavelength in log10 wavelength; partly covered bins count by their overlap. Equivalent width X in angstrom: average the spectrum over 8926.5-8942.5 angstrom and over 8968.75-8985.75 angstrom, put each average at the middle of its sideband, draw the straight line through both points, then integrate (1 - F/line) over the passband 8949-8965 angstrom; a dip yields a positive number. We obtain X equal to 0.2 angstrom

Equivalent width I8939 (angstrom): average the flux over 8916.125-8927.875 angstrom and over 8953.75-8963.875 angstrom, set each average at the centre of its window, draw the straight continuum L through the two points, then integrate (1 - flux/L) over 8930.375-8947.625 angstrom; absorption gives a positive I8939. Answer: -0.8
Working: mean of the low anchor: 34.1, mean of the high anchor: 35.3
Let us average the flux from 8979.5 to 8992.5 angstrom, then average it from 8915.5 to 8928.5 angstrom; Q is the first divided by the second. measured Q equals 1.04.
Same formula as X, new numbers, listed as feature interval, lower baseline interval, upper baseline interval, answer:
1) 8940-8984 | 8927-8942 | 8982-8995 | -0.2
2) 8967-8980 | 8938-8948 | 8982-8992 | -0.2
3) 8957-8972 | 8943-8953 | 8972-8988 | 0.6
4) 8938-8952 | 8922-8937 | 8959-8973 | -0.5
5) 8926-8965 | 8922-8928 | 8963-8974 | -1.8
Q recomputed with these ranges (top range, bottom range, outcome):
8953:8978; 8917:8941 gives 1.01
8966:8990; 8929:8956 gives 0.98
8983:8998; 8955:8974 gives 1.00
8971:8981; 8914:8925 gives 1.05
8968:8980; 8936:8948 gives 1.00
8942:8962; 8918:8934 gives 1.04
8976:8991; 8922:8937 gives 1.02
